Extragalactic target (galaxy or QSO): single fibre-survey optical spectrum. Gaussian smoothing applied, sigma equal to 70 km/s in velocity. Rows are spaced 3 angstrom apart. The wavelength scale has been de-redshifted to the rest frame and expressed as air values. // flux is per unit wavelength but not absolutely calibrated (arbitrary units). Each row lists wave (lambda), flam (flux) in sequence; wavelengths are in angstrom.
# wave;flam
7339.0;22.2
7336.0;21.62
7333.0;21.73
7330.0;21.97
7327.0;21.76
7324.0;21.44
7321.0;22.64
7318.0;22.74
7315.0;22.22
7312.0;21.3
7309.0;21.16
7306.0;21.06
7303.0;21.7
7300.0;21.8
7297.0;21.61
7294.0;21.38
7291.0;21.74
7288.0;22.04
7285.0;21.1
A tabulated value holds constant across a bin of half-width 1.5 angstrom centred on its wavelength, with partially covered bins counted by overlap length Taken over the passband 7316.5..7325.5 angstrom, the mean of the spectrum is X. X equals 22.3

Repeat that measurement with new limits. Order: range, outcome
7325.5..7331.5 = 21.9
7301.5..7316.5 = 21.5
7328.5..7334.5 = 21.8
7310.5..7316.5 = 21.8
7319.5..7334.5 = 21.9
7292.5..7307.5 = 21.5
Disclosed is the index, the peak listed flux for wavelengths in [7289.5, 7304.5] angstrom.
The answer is 21.8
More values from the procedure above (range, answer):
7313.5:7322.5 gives 22.74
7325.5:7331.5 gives 21.97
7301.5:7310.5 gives 21.7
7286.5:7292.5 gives 22.04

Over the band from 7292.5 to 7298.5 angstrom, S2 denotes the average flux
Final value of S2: 21.5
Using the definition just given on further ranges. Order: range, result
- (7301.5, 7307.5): 21.4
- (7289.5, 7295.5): 21.6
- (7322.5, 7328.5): 21.6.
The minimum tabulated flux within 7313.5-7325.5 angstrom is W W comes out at 21.44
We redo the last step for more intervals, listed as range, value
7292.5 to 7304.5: 21.38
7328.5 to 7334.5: 21.73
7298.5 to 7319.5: 21.06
